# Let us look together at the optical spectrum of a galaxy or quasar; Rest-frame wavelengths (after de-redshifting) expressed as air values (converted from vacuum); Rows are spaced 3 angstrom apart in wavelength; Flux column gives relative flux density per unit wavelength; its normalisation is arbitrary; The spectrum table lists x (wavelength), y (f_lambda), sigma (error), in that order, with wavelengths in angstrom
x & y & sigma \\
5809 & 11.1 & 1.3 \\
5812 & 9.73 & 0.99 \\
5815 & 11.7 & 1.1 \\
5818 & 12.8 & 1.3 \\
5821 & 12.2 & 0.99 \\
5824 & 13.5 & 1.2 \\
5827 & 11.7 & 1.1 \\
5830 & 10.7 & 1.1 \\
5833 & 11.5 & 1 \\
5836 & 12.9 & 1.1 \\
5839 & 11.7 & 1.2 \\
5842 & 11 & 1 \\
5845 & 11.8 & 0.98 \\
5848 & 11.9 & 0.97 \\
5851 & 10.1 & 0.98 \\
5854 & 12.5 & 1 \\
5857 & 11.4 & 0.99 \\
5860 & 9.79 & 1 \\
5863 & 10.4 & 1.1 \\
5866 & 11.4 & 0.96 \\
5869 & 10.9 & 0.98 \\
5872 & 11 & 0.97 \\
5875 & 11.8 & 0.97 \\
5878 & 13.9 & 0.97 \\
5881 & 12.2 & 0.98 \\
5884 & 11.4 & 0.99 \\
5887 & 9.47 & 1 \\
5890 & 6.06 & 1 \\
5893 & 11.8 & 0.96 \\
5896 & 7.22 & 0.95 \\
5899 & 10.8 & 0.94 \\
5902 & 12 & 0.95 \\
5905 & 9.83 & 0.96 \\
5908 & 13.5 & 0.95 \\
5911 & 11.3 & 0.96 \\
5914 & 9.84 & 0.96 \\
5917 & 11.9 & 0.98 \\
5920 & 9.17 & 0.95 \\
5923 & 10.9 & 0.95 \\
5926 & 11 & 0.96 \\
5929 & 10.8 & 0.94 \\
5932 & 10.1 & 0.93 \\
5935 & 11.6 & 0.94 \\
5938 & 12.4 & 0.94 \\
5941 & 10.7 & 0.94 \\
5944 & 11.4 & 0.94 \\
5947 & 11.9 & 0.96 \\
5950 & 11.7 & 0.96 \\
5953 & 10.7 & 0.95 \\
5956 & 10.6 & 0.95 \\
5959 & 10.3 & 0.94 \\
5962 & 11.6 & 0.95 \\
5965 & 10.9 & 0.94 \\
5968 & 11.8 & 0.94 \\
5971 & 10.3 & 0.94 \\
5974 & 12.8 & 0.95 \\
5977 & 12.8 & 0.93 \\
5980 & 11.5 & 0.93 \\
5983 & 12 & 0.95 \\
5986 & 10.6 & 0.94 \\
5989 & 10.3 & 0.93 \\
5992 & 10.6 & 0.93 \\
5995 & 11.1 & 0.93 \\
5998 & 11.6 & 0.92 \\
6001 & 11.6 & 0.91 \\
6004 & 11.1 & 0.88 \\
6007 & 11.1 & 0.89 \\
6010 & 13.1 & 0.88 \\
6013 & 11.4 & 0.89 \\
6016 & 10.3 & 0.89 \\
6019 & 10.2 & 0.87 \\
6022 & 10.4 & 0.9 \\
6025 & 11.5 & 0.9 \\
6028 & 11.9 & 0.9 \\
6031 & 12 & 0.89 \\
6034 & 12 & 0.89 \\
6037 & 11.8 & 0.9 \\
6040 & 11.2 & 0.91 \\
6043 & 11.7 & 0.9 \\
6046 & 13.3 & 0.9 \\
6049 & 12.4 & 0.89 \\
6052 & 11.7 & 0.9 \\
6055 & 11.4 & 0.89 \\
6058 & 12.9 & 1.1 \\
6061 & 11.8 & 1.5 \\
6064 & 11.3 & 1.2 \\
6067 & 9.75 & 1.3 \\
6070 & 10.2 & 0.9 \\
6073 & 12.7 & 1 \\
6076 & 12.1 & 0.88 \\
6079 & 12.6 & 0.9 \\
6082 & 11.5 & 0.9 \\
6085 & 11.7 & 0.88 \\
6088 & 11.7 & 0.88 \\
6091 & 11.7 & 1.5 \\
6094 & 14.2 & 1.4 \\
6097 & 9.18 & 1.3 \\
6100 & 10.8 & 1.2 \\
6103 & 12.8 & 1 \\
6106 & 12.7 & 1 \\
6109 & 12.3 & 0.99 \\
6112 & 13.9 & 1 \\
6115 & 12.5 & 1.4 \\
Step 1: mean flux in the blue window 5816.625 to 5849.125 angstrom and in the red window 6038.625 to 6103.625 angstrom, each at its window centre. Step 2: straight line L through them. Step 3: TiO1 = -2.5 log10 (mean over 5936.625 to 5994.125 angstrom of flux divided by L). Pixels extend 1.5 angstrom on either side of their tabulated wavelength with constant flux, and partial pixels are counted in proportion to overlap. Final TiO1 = 0.05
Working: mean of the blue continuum 12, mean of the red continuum 11.7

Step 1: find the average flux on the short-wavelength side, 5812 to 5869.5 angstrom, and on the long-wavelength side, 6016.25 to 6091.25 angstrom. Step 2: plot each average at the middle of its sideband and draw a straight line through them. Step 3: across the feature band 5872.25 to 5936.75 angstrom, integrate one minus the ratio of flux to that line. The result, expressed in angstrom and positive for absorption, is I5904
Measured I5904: 4.3 angstrom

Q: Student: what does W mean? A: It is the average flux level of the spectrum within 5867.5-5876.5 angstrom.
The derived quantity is 11.2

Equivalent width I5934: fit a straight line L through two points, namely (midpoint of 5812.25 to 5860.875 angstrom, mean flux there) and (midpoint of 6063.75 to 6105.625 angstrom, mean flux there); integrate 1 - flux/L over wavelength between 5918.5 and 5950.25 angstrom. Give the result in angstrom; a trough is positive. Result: 1.7 angstrom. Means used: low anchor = 11.7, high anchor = 11.6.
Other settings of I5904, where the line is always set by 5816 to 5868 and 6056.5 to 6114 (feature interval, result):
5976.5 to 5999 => 1.0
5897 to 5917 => 0.9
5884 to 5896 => 2.6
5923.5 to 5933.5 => 0.9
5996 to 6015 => 0.3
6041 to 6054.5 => -0.4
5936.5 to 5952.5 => 0.2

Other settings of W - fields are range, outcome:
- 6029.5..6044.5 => 11.7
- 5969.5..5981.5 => 11.9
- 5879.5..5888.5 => 11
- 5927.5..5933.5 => 10.5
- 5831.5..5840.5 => 12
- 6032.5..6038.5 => 11.9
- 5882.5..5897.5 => 9.19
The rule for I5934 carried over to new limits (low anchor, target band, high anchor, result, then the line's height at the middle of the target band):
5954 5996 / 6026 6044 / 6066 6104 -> -0.5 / 11.4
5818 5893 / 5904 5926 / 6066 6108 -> 0.9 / 11.4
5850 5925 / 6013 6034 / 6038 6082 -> 0.8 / 11.6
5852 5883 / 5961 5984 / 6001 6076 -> -0.3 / 11.5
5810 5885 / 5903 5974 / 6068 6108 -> 3.5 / 11.7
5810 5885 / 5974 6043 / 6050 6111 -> 1.8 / 11.7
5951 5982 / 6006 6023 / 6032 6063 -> 0.9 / 11.7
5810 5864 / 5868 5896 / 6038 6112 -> 2.0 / 11.6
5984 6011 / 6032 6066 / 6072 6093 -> -0.6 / 11.7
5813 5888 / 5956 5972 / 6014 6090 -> 0.9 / 11.6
